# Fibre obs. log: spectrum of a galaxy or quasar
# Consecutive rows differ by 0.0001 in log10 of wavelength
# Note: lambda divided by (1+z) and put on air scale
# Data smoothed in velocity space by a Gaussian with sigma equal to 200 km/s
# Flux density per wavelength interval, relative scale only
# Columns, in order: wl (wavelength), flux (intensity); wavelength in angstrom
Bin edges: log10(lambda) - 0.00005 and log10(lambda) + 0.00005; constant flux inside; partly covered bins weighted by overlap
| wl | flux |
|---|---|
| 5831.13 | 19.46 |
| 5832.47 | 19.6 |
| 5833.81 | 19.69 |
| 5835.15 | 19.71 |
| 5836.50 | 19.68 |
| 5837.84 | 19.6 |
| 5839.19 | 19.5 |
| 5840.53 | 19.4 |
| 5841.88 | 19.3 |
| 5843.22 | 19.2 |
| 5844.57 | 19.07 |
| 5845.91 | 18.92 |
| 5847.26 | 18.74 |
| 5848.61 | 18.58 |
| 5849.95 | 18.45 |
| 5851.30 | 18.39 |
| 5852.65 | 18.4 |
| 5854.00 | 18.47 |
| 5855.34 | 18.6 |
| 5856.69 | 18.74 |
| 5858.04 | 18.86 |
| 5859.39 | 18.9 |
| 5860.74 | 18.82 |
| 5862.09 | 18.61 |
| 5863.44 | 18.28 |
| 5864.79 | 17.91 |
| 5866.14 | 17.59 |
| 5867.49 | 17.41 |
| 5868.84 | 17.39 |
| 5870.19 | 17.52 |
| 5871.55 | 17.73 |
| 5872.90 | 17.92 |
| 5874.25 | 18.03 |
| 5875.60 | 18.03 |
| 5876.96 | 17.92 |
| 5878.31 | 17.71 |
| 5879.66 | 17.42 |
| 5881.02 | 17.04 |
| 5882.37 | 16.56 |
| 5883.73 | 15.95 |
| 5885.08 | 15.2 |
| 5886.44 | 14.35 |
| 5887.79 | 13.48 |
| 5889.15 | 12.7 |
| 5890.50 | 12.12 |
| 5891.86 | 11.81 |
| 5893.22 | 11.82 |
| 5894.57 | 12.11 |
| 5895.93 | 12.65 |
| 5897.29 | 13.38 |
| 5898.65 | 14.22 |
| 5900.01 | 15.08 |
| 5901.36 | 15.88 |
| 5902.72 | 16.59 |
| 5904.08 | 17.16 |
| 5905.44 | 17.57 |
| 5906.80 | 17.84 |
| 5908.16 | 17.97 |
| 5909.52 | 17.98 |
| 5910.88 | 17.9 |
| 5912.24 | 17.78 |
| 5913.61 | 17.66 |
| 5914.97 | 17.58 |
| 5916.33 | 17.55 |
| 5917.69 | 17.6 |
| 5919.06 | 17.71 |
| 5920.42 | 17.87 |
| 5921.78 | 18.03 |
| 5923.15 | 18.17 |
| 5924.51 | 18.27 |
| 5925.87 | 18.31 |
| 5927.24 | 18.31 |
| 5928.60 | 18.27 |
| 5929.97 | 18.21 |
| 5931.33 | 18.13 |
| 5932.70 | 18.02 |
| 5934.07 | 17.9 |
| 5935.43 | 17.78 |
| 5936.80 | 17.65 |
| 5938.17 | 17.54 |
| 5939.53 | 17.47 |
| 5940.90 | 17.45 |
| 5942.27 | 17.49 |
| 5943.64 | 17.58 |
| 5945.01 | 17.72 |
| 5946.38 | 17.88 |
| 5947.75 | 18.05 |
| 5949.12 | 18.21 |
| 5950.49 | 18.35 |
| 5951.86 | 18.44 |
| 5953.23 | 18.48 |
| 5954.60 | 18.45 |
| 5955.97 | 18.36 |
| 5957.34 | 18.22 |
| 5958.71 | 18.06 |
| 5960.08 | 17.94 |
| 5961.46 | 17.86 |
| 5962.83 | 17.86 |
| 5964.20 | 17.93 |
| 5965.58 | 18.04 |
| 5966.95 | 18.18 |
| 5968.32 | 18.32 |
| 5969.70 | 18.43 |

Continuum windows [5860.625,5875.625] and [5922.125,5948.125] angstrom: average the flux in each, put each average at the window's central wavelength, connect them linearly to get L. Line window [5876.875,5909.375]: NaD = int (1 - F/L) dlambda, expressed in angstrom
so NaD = 4.93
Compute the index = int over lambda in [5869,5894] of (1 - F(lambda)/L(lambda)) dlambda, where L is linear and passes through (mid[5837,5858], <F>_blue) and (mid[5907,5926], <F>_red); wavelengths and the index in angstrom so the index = 3.6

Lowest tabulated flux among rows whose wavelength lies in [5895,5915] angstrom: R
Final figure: 12.65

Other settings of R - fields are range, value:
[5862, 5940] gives 11.81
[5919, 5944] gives 17.45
